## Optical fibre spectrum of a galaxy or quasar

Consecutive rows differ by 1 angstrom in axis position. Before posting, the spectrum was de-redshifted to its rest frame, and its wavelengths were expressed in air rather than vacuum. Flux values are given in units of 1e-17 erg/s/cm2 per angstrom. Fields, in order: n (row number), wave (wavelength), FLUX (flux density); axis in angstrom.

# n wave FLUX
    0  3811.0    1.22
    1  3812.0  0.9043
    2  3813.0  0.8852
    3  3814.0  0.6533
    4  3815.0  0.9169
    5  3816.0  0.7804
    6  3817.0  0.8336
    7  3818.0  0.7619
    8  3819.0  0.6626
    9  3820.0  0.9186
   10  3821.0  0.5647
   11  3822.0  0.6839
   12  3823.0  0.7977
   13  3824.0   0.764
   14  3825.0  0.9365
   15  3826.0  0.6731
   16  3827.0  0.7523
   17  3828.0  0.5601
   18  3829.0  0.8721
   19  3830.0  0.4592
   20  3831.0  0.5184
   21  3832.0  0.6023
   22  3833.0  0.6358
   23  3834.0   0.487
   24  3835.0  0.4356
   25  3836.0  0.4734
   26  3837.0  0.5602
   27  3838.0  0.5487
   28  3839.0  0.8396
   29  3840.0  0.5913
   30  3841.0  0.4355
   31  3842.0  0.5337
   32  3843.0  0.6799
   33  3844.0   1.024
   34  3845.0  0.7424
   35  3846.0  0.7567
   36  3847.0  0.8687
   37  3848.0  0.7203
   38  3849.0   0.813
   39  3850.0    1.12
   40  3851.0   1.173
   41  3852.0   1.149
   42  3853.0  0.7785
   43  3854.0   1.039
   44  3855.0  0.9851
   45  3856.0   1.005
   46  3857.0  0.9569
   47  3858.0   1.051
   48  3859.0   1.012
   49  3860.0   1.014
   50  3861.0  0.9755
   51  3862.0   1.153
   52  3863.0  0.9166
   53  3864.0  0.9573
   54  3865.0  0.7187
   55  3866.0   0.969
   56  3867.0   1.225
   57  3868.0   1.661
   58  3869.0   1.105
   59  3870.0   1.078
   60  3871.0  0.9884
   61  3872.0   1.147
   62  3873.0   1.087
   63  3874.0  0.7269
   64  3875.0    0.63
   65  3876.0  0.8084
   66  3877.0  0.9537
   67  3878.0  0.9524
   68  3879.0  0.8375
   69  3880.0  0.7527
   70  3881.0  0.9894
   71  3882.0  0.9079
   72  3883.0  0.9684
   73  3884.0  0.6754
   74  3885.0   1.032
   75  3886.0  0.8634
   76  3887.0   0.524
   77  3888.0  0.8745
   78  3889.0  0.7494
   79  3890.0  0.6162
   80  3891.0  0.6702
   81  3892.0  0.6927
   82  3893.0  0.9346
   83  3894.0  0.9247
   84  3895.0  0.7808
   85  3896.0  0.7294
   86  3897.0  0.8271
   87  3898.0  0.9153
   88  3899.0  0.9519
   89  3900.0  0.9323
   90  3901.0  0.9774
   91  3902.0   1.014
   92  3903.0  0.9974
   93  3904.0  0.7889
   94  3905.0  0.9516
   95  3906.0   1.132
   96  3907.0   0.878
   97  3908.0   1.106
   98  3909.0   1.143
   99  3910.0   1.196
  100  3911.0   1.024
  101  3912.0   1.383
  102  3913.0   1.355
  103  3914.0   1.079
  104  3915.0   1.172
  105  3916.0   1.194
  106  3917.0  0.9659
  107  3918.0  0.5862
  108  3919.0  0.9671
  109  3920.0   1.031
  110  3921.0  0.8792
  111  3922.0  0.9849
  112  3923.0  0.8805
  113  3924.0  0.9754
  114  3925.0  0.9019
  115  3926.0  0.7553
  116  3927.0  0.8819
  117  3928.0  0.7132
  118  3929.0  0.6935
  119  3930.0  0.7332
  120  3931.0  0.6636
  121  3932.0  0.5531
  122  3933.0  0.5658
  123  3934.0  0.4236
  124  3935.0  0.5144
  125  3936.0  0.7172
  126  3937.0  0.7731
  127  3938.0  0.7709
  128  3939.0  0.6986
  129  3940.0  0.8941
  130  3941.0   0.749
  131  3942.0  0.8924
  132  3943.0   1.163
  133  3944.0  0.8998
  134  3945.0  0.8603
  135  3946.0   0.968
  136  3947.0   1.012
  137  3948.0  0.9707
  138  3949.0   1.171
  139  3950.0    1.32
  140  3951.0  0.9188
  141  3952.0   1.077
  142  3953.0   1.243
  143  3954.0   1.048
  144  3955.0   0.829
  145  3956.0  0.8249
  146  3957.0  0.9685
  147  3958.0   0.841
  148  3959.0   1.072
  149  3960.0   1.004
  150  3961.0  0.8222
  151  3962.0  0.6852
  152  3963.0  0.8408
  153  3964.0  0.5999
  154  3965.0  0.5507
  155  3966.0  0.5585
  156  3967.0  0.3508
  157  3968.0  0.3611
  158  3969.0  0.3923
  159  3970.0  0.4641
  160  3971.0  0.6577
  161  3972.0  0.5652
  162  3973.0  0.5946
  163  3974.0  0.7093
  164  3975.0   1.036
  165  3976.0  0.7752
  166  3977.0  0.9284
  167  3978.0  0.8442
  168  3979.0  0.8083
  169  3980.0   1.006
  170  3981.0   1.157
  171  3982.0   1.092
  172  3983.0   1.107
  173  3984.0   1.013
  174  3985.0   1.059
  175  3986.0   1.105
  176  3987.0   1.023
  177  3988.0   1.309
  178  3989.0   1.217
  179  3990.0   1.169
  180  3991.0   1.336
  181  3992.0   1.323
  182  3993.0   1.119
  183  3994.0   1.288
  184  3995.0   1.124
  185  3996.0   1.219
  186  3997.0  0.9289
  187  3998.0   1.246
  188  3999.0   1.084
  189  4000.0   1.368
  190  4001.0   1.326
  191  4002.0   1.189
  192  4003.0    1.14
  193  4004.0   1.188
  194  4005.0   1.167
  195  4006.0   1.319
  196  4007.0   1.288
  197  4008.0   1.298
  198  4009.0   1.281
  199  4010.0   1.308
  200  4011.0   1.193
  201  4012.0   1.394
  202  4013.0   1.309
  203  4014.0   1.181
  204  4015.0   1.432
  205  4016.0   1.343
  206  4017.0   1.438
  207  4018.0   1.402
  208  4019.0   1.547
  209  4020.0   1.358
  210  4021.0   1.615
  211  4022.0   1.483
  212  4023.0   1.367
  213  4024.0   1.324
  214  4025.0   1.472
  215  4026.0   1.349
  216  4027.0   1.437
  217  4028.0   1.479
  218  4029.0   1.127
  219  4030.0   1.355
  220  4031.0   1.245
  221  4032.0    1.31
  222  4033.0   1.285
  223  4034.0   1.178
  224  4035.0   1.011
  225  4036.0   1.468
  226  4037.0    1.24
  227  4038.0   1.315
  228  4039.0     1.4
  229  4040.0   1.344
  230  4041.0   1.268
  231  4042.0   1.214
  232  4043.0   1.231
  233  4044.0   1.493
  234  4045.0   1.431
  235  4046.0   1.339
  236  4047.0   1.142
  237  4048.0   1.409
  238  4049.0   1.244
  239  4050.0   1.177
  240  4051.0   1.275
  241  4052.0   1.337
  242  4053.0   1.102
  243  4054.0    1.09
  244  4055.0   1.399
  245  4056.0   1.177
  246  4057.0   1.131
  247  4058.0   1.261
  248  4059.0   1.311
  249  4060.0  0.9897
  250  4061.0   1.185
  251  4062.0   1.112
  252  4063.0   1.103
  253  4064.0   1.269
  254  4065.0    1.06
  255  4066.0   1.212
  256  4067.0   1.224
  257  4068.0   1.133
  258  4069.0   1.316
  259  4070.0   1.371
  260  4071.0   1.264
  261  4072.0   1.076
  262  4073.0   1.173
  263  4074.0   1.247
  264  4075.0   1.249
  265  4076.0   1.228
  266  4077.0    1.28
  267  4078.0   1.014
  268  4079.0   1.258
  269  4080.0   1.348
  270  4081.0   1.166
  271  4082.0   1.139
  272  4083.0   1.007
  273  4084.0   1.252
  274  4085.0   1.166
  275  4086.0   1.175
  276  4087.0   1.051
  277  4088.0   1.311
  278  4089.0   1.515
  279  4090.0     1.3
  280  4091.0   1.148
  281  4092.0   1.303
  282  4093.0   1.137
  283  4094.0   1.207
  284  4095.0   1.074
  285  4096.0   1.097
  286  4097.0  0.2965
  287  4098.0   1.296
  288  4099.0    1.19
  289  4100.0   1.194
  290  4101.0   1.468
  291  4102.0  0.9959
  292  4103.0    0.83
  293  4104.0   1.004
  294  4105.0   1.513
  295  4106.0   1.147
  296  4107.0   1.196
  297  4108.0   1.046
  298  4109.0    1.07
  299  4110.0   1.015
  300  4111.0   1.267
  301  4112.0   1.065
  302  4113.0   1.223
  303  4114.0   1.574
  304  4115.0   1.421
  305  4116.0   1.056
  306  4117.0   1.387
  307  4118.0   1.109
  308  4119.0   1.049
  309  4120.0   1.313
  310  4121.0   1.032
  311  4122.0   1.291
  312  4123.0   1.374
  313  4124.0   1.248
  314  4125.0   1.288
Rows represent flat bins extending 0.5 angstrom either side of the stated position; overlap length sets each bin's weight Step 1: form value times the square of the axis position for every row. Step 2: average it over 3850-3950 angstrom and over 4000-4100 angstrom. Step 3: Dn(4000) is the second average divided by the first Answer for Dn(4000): 1.46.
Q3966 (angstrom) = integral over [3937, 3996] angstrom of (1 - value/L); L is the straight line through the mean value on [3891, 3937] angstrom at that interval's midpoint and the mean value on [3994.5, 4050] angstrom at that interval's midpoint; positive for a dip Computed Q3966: 9.4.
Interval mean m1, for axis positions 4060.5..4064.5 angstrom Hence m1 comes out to 1.17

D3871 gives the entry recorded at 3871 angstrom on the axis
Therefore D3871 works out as 0.9884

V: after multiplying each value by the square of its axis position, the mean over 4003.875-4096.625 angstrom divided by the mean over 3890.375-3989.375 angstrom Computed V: 1.5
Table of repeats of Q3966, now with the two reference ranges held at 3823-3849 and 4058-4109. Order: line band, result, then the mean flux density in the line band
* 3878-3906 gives -2.68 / 0.854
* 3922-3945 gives 2.49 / 0.771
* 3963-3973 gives 4.42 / 0.522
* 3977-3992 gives -1.87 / 1.09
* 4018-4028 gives -3.73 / 1.44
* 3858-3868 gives -4.30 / 1.03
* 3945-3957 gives -1.66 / 1.02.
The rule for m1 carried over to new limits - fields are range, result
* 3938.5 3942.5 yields 0.809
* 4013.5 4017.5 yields 1.35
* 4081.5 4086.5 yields 1.15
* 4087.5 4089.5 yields 1.41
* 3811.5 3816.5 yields 0.828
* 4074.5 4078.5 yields 1.19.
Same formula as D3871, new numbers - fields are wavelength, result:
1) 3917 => 0.9659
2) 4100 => 1.194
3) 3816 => 0.7804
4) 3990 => 1.169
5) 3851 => 1.173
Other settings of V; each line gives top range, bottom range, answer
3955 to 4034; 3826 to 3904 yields 1.38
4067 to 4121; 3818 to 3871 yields 1.62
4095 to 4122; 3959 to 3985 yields 1.60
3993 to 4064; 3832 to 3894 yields 1.62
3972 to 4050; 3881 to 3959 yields 1.42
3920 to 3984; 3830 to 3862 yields 1.10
